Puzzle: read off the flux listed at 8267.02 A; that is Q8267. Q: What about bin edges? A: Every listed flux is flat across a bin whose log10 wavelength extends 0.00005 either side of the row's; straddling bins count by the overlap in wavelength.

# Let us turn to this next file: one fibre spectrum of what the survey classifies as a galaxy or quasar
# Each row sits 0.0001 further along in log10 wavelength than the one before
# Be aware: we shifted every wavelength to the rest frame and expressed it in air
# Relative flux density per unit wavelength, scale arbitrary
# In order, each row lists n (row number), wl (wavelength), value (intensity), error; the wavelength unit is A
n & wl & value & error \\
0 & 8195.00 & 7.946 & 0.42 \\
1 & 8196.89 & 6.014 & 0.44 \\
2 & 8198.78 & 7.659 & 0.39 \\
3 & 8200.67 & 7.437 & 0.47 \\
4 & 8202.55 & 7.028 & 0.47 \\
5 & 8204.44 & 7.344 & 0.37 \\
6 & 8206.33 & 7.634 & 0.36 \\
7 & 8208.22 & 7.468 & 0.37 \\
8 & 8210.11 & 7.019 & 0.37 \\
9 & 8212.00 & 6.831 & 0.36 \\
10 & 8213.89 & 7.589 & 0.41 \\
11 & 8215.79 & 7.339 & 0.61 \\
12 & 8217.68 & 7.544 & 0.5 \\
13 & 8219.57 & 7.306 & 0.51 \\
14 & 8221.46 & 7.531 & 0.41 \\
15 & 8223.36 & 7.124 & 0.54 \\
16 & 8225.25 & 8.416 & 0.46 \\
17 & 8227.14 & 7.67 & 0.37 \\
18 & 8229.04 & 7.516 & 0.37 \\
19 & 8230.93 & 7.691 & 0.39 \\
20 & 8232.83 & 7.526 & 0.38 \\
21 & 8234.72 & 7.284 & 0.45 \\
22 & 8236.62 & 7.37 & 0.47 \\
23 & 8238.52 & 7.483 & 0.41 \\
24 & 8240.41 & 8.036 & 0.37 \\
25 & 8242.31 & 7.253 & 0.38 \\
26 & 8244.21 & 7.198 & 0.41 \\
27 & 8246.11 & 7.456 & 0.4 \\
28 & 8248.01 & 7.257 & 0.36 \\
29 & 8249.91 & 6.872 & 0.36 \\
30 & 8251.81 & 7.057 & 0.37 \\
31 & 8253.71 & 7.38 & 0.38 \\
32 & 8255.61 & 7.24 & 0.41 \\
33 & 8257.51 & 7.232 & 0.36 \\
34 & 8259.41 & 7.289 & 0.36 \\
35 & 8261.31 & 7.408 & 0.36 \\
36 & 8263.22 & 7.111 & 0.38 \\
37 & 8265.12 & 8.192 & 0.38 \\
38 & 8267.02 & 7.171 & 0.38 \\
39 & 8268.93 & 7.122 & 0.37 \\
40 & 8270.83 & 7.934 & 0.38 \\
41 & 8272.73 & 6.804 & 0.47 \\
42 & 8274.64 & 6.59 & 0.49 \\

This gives 7.171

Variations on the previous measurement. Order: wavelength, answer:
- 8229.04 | 7.516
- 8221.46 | 7.531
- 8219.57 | 7.306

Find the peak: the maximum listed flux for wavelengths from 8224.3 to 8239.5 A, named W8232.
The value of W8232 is 8.416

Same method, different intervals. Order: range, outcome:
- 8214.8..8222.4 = 7.544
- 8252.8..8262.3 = 7.408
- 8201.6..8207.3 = 7.634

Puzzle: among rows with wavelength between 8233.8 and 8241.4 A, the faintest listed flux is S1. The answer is 7.284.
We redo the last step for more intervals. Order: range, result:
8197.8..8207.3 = 7.028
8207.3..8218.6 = 6.831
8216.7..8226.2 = 7.124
